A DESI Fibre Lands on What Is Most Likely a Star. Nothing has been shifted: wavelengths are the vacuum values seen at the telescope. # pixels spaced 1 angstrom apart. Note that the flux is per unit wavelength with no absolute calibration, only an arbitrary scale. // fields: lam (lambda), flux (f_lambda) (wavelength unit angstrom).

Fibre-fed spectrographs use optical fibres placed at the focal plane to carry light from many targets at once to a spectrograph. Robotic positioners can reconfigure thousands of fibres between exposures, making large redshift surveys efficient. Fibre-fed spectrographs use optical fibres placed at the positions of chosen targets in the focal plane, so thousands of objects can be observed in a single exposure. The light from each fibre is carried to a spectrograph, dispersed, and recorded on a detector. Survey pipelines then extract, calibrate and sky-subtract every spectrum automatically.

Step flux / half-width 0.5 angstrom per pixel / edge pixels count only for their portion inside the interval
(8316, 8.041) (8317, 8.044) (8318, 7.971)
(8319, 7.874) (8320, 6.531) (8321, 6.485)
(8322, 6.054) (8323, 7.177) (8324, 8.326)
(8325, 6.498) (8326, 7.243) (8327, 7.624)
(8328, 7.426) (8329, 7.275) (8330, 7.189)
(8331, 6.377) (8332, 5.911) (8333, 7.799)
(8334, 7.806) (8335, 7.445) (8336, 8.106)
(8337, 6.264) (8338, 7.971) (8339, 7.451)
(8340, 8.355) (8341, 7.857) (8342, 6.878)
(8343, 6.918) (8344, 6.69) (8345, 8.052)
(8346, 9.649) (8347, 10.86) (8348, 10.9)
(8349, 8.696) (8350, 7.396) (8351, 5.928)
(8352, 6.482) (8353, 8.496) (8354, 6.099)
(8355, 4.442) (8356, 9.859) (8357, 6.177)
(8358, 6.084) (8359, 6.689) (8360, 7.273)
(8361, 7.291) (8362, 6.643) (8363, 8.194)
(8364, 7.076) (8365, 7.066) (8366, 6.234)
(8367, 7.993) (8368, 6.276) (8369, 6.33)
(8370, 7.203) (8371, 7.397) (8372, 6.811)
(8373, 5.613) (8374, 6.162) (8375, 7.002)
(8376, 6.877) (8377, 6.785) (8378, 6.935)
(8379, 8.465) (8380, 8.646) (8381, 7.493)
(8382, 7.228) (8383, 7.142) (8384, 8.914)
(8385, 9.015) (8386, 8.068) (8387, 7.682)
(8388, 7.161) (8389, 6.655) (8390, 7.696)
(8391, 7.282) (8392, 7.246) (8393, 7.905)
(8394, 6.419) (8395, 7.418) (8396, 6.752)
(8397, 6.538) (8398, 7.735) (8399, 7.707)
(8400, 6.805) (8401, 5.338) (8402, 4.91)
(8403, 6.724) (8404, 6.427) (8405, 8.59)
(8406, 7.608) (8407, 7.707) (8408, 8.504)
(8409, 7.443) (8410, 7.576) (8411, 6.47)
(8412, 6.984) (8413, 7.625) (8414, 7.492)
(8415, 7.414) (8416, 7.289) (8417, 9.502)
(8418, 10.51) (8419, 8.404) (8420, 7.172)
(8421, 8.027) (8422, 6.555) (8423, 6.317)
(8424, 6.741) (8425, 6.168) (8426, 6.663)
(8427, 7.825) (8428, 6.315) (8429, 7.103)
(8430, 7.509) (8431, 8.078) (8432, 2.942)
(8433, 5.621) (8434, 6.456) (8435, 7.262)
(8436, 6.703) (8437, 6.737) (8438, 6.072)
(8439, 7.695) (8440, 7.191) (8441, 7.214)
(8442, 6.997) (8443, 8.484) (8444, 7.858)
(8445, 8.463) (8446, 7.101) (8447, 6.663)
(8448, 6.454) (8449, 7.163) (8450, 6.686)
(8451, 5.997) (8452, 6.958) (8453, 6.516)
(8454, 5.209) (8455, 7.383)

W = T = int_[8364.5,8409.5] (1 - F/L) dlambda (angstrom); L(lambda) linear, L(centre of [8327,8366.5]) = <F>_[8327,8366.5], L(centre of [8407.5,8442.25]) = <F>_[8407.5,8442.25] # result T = 0.54 angstrom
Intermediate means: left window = 7.42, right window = 7.16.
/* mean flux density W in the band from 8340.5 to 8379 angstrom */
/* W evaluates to 7.26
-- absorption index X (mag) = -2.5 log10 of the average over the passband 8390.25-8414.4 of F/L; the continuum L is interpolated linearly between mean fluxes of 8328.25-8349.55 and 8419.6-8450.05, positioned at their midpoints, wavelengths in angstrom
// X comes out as 0.01 mag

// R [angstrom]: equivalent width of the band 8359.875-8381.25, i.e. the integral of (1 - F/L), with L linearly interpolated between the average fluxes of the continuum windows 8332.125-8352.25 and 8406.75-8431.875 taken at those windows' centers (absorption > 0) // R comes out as 1.74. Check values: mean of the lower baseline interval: 7.86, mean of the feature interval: 7.07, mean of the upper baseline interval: 7.43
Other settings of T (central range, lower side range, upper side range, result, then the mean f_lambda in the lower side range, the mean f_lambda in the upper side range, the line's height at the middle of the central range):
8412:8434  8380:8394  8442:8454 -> 0.33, 7.64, 7.04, 7.29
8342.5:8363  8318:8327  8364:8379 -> -1.80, 7.11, 6.83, 6.94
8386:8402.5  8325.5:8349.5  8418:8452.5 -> 0.75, 7.78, 6.98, 7.32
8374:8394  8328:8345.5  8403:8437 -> -0.71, 7.32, 7.23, 7.27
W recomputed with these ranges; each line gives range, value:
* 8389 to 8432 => 7.24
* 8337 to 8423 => 7.39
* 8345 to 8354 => 8.39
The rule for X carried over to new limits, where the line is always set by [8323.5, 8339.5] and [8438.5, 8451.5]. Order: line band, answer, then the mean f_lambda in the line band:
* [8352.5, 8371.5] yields 0.04 mag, 6.99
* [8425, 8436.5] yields 0.10 mag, 6.57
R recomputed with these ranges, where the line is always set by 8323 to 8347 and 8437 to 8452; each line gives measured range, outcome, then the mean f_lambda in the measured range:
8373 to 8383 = 0.2 angstrom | 7.2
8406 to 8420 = -1.2 angstrom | 7.88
